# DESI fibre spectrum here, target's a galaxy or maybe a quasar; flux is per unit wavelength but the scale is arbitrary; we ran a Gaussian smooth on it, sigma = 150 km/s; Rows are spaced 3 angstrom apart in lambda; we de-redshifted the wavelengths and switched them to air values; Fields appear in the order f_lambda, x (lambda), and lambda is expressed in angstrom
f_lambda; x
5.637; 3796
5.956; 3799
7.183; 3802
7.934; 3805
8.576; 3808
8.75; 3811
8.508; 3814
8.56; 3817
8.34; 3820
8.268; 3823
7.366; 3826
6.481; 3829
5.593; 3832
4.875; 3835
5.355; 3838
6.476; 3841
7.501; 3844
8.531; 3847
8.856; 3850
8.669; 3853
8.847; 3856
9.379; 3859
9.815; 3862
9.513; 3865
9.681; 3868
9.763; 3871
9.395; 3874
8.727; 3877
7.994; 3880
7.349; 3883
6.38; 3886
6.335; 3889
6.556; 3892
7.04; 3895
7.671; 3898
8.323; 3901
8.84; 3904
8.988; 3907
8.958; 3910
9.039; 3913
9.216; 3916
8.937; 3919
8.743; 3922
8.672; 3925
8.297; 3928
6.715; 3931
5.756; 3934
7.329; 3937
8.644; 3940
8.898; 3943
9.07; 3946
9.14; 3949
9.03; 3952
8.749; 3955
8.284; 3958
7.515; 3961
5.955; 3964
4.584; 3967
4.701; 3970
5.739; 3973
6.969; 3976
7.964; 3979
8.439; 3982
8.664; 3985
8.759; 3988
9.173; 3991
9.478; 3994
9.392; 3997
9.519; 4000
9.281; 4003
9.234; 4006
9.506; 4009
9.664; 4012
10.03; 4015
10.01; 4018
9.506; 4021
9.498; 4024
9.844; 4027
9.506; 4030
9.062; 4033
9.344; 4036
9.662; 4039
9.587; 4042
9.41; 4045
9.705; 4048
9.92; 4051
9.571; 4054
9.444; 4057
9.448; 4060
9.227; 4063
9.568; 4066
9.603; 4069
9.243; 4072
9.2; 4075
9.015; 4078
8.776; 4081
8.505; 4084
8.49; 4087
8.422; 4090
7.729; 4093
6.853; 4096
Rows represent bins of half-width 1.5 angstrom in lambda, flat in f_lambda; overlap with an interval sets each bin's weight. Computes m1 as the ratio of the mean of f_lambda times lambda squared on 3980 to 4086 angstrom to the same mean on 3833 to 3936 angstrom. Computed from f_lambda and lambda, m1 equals 1.25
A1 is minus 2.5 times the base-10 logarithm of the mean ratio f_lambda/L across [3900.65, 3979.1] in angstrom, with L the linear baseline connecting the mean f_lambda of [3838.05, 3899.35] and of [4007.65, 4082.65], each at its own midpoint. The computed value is 0.10 mag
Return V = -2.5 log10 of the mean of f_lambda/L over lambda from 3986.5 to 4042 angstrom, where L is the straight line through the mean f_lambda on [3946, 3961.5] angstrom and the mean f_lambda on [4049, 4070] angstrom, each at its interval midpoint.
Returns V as -0.04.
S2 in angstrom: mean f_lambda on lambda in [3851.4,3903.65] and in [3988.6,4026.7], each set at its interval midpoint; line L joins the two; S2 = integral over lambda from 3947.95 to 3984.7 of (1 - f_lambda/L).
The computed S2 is 7.5 angstrom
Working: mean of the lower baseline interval 8.33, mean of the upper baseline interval 9.52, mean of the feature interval 7.28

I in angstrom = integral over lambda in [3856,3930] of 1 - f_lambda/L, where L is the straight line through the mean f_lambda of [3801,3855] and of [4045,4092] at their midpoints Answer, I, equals -4.5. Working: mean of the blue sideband 7.56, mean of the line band 8.48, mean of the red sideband 9.2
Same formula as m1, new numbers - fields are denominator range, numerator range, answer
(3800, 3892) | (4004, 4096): 1.30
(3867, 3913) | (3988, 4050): 1.25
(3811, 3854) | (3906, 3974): 1.12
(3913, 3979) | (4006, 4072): 1.30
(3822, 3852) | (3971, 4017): 1.37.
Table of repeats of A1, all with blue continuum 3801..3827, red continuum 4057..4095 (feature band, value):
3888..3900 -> 0.20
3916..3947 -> 0.05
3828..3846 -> 0.33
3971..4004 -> 0.03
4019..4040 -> -0.08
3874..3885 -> 0.03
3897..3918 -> -0.04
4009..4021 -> -0.12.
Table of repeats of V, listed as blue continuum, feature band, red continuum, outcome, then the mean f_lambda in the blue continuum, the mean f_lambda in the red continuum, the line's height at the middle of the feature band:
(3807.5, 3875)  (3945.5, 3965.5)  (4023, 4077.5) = 0.08 mag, 8.12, 9.48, 8.86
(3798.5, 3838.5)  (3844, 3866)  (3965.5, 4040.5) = -0.18 mag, 7.35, 8.7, 7.62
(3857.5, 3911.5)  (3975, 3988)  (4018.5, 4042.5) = 0.13 mag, 8.37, 9.52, 9.13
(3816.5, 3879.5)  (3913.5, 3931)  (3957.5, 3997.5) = -0.12 mag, 8.09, 7.48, 7.74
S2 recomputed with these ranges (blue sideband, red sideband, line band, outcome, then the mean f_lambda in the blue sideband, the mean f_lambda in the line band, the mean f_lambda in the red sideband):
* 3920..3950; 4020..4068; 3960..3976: 5.2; 8.12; 5.76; 9.52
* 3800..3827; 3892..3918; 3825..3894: 4.0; 8.14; 7.8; 8.4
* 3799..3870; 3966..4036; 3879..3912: 2.1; 7.93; 7.69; 8.68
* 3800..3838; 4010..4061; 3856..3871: -3.2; 7.43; 9.54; 9.6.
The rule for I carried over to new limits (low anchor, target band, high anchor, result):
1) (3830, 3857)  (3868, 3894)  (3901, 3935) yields -0.5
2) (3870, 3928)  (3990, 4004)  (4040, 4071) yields -0.5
